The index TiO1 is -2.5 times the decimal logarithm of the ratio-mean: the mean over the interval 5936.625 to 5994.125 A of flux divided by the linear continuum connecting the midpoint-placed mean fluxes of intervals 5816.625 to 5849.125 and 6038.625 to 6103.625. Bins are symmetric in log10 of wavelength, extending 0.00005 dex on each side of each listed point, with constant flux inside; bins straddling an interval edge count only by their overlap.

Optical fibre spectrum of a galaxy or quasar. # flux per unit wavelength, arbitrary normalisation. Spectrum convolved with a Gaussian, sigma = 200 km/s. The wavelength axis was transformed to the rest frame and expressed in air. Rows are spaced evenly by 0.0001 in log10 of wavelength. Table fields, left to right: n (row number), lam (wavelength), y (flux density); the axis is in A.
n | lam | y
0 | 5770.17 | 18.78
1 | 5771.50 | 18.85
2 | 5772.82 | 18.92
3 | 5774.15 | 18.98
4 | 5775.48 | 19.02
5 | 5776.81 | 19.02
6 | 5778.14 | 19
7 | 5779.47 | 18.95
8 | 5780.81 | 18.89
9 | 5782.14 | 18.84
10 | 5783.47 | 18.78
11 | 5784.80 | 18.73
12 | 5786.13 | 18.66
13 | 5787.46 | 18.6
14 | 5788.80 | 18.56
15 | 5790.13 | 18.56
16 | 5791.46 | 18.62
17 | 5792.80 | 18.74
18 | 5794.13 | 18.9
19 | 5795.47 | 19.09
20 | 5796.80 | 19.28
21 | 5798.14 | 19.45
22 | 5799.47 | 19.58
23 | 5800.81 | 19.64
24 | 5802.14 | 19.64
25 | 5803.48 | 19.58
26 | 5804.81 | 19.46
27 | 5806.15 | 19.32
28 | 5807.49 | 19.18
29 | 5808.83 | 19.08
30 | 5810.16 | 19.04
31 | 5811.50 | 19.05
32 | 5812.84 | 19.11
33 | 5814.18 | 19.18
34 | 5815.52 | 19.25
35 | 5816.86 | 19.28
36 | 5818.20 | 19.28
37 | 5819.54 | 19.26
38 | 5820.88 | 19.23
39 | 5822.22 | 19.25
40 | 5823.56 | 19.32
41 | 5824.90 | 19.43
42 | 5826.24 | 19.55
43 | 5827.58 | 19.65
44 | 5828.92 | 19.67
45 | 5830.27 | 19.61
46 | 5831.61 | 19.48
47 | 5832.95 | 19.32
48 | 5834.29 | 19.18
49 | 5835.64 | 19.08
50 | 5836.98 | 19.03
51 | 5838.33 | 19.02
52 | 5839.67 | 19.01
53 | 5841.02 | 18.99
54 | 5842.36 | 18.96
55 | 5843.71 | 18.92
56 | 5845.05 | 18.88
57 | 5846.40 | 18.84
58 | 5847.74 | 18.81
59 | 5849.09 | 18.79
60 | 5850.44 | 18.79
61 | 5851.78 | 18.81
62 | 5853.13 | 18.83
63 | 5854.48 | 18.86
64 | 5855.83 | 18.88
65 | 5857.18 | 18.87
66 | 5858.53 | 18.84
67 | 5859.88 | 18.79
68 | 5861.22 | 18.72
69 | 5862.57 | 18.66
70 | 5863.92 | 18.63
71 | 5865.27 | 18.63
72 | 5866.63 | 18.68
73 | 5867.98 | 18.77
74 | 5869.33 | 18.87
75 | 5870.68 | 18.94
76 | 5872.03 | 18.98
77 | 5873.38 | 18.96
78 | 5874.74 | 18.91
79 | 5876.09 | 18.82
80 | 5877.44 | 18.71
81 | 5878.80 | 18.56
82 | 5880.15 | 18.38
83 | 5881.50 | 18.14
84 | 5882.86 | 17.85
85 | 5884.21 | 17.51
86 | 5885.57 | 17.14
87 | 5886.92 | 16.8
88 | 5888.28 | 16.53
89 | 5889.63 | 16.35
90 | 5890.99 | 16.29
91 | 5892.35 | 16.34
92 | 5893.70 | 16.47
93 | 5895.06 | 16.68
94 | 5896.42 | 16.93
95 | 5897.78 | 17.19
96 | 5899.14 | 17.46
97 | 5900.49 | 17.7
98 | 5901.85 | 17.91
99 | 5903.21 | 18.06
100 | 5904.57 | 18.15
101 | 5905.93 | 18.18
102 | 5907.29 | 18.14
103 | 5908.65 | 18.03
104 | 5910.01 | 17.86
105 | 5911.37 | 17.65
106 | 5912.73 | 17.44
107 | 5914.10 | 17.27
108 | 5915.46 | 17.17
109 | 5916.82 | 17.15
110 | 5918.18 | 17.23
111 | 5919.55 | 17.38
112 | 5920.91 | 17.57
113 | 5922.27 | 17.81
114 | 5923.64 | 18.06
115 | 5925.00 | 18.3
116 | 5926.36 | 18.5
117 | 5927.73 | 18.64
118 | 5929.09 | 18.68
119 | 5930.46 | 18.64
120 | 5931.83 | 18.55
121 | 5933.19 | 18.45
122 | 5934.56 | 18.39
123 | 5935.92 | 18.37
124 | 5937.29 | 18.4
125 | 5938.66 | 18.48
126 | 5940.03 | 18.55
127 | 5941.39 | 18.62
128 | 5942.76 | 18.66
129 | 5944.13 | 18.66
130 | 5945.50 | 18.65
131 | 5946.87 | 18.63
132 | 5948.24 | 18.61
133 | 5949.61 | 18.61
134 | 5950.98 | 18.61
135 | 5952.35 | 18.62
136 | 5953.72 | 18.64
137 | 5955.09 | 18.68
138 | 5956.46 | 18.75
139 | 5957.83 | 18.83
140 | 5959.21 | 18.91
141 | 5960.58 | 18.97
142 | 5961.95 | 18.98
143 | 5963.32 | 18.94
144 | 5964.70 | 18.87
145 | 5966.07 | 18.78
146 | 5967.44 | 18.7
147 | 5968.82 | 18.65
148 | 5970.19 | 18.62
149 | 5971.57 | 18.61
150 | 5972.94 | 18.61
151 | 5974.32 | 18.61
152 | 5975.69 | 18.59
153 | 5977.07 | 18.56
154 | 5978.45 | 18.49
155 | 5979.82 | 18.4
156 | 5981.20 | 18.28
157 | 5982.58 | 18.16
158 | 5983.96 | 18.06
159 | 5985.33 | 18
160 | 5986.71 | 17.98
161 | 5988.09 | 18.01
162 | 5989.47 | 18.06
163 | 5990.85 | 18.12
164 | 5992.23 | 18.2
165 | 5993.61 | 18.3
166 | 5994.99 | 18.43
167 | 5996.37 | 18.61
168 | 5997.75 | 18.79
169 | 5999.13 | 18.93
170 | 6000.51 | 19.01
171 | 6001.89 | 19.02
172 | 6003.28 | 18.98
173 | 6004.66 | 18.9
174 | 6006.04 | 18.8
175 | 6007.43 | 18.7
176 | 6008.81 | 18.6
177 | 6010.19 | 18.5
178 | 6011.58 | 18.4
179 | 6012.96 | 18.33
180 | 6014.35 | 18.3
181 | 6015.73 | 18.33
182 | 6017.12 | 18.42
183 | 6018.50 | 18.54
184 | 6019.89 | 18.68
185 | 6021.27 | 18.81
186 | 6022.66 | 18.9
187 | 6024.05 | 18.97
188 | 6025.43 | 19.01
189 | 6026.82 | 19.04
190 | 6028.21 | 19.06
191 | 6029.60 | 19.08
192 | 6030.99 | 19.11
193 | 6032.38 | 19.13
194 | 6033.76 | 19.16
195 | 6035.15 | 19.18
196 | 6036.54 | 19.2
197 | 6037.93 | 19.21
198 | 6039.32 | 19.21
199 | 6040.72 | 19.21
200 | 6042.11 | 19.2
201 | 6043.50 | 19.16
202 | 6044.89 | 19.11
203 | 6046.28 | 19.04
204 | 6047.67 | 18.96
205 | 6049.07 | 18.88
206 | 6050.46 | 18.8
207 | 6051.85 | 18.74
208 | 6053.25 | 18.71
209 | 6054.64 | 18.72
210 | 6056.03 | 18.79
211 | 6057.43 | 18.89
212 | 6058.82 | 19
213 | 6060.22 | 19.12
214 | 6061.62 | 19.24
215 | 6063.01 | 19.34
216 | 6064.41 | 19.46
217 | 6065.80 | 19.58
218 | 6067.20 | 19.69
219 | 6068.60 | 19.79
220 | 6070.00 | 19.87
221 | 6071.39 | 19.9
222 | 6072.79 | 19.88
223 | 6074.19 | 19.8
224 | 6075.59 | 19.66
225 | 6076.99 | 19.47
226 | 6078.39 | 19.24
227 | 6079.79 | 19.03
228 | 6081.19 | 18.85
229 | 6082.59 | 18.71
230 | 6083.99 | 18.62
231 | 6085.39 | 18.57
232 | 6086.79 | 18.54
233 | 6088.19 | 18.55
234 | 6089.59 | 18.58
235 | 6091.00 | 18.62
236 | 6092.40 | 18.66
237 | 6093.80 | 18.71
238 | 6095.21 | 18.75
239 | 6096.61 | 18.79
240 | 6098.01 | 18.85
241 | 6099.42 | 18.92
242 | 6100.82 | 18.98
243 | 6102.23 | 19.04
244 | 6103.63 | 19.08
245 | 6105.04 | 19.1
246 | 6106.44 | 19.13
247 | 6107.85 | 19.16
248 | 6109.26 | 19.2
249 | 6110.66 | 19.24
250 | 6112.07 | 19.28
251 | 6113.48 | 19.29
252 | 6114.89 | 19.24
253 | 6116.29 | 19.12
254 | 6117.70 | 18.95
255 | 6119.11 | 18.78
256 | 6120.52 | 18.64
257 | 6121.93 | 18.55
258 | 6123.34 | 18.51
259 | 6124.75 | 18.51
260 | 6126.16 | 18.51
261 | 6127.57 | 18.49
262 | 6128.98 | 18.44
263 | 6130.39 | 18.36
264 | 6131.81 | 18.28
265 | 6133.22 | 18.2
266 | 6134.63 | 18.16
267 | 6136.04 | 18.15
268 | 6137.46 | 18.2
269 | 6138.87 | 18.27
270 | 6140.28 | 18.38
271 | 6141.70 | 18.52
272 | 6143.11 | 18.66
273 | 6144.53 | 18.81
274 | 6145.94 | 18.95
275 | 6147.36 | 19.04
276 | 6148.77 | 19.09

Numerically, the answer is 0.03 mag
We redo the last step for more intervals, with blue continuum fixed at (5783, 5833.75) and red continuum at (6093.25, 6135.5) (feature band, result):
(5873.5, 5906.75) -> 0.090 mag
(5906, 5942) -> 0.058 mag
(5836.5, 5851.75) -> 0.014 mag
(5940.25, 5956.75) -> 0.022 mag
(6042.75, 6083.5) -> -0.020 mag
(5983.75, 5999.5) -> 0.039 mag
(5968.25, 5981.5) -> 0.025 mag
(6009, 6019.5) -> 0.030 mag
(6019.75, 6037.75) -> -0.008 mag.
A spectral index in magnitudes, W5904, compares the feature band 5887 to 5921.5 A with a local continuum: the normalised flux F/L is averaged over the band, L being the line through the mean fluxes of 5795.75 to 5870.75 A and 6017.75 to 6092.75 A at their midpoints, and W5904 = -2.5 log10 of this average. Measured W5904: 0.107 mag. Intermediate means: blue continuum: 19.1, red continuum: 19.1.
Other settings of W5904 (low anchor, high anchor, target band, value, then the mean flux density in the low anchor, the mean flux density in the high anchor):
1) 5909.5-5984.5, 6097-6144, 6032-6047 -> -0.03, 18.4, 18.7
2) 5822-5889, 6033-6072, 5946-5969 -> 0.01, 18.8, 19.2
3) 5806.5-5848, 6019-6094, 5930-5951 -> 0.03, 19.2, 19.1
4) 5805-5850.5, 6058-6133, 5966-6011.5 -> 0.03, 19.2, 19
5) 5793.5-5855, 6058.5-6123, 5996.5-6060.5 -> 0.01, 19.2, 19.1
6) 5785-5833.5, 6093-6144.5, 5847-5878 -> 0.02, 19.2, 18.7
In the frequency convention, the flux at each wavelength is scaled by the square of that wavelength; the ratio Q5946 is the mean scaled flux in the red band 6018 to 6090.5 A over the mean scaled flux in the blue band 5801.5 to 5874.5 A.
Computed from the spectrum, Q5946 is 1.08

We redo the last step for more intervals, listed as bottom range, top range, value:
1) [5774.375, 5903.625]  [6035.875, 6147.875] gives 1.10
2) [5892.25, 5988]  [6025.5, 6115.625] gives 1.09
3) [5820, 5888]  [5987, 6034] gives 1.05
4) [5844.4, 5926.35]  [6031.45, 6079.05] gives 1.13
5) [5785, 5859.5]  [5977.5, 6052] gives 1.05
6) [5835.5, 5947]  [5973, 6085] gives 1.09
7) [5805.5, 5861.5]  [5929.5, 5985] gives 1.02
